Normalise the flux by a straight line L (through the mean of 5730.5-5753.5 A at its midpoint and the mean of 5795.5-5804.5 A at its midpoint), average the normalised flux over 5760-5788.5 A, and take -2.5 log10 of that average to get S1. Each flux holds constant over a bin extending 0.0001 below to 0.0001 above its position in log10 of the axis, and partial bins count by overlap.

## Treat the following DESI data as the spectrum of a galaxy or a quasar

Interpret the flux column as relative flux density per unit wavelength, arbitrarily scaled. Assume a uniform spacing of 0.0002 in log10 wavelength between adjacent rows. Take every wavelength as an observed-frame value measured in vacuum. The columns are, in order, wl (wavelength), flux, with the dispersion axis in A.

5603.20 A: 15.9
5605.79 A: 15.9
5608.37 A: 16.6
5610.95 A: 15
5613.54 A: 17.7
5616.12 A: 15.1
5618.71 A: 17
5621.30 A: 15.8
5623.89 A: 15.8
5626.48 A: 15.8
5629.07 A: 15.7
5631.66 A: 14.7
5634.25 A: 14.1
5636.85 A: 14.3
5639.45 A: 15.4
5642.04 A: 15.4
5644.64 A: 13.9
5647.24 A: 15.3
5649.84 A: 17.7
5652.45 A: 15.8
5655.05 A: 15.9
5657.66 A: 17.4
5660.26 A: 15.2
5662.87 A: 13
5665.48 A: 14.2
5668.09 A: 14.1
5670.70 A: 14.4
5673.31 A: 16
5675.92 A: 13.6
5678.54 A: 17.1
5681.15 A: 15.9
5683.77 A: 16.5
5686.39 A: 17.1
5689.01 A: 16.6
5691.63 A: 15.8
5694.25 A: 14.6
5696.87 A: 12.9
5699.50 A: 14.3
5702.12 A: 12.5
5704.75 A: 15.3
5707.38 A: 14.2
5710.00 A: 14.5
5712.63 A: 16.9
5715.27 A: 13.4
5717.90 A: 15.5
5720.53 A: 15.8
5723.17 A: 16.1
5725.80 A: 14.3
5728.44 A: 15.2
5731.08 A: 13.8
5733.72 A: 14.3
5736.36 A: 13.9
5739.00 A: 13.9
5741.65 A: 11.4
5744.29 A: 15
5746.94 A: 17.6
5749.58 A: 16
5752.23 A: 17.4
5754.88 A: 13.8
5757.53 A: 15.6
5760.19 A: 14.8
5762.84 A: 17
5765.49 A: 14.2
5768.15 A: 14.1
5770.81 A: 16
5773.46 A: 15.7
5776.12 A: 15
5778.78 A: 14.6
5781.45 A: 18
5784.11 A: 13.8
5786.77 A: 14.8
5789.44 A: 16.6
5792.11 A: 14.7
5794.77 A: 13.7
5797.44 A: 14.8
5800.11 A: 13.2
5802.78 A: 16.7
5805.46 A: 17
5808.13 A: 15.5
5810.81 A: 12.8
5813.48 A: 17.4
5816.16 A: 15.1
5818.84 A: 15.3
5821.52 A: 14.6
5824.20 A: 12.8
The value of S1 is -0.03 mag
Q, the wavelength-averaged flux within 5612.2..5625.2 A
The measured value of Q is 16.3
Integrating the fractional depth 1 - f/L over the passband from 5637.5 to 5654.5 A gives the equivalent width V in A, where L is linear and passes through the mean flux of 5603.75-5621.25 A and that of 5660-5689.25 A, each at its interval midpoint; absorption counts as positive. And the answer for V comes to 0.14 A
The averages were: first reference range 16.2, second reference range 15.3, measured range 15.5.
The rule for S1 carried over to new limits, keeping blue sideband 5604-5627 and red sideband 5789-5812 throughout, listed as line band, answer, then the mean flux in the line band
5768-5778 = -0.013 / 15.3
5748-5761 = -0.025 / 15.6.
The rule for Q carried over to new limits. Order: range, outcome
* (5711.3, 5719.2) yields 15.3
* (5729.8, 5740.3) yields 14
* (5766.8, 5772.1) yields 15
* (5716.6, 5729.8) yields 15.4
